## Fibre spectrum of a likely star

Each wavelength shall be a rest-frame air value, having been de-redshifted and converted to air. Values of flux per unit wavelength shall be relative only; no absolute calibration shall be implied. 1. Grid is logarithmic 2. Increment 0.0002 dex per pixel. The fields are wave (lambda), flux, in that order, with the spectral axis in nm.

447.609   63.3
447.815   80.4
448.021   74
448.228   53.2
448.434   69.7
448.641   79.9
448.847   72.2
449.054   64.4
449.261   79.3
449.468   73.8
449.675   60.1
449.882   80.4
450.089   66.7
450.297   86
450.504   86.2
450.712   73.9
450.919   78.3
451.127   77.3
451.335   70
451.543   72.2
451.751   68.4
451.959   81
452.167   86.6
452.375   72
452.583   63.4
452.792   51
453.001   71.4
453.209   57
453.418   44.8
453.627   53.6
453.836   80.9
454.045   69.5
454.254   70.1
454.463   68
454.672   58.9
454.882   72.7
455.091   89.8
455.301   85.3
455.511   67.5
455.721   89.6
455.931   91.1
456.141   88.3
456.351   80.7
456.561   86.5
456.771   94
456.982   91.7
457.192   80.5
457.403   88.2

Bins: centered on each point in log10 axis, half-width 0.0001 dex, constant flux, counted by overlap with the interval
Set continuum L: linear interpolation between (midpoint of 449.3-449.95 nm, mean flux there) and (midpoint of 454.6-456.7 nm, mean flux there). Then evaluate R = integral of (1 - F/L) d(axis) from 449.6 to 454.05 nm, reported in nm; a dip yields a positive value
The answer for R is 0.27 nm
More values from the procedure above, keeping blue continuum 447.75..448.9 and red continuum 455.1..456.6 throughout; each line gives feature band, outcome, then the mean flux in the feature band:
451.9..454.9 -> 0.51 nm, 66.3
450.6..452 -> 0.04 nm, 74.2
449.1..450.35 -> 0.00 nm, 73.4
